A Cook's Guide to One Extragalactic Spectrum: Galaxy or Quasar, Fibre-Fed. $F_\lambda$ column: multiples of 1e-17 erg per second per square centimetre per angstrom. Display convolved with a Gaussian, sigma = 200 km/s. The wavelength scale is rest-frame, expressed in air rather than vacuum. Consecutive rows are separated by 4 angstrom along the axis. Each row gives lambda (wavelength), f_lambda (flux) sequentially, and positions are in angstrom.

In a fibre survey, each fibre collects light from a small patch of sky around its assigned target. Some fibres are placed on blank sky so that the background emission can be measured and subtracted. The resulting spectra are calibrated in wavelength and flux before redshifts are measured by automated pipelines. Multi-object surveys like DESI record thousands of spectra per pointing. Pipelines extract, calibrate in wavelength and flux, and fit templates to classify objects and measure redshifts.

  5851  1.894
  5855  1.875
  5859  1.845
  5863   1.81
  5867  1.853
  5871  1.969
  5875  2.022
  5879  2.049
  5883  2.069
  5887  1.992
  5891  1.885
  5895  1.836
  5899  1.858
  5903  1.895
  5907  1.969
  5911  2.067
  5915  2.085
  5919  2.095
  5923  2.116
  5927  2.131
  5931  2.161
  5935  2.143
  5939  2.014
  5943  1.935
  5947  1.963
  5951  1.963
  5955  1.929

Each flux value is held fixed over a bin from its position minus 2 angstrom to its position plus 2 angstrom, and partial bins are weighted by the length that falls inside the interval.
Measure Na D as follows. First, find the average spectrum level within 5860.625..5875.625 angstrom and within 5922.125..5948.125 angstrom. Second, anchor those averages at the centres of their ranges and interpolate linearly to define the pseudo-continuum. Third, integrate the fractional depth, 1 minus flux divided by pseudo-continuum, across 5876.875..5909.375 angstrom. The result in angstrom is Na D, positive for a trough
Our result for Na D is 0.3 angstrom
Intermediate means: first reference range 1.9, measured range 1.95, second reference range 2.07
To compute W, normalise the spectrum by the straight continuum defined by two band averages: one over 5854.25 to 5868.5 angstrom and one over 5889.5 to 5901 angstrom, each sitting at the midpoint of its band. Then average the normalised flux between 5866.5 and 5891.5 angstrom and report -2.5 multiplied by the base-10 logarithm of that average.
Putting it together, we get -0.08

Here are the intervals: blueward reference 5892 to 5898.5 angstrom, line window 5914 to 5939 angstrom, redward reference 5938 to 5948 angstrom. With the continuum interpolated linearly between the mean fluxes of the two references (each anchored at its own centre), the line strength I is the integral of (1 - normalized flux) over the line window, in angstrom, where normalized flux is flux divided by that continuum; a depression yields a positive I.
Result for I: -2.4 angstrom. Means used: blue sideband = 1.85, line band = 2.11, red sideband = 1.97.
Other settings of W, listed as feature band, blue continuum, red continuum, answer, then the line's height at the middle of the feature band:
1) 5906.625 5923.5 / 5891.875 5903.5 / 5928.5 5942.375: -0.056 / 1.97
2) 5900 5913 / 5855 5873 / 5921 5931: 0.044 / 2.05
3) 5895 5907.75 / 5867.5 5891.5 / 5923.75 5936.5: 0.093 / 2.06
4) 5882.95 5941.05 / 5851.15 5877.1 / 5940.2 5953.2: -0.048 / 1.93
